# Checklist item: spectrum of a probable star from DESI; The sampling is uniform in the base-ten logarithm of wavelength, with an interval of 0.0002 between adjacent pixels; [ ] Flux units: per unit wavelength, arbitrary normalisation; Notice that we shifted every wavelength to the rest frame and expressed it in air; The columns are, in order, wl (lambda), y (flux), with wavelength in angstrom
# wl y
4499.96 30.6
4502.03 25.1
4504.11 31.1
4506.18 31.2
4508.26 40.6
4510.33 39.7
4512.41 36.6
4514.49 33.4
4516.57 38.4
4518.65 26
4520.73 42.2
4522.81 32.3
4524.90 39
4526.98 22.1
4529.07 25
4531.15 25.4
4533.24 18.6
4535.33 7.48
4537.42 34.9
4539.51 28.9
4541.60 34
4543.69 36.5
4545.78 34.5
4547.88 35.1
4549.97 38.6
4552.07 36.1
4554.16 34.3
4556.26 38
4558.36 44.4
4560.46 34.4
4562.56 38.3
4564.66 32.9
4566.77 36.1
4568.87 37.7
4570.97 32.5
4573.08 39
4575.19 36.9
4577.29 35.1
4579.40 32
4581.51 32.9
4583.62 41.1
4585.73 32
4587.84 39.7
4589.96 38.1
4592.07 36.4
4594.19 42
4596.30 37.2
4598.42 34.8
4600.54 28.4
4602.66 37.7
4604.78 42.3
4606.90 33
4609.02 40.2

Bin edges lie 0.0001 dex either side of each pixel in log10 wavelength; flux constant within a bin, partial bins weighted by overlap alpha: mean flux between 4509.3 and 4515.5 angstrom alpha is 36.6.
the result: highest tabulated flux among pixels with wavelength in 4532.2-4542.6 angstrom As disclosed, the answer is 34.9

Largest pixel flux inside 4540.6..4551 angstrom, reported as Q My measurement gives 38.6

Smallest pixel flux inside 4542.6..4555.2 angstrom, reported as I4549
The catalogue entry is 34.3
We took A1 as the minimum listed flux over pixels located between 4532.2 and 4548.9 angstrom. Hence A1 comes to 7.48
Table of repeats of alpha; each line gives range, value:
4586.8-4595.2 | 39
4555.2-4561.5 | 38.9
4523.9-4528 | 30.5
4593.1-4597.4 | 39.5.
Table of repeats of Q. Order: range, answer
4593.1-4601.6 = 42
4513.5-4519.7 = 38.4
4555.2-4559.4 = 44.4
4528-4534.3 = 25.4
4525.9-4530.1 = 25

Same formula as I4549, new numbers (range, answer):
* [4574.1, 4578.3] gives 35.1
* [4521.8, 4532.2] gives 22.1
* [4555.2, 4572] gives 32.5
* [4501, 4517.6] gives 25.1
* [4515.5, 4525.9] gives 26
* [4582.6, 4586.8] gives 32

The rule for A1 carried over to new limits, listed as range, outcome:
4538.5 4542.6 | 28.9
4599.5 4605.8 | 28.4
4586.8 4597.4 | 36.4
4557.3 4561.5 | 34.4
